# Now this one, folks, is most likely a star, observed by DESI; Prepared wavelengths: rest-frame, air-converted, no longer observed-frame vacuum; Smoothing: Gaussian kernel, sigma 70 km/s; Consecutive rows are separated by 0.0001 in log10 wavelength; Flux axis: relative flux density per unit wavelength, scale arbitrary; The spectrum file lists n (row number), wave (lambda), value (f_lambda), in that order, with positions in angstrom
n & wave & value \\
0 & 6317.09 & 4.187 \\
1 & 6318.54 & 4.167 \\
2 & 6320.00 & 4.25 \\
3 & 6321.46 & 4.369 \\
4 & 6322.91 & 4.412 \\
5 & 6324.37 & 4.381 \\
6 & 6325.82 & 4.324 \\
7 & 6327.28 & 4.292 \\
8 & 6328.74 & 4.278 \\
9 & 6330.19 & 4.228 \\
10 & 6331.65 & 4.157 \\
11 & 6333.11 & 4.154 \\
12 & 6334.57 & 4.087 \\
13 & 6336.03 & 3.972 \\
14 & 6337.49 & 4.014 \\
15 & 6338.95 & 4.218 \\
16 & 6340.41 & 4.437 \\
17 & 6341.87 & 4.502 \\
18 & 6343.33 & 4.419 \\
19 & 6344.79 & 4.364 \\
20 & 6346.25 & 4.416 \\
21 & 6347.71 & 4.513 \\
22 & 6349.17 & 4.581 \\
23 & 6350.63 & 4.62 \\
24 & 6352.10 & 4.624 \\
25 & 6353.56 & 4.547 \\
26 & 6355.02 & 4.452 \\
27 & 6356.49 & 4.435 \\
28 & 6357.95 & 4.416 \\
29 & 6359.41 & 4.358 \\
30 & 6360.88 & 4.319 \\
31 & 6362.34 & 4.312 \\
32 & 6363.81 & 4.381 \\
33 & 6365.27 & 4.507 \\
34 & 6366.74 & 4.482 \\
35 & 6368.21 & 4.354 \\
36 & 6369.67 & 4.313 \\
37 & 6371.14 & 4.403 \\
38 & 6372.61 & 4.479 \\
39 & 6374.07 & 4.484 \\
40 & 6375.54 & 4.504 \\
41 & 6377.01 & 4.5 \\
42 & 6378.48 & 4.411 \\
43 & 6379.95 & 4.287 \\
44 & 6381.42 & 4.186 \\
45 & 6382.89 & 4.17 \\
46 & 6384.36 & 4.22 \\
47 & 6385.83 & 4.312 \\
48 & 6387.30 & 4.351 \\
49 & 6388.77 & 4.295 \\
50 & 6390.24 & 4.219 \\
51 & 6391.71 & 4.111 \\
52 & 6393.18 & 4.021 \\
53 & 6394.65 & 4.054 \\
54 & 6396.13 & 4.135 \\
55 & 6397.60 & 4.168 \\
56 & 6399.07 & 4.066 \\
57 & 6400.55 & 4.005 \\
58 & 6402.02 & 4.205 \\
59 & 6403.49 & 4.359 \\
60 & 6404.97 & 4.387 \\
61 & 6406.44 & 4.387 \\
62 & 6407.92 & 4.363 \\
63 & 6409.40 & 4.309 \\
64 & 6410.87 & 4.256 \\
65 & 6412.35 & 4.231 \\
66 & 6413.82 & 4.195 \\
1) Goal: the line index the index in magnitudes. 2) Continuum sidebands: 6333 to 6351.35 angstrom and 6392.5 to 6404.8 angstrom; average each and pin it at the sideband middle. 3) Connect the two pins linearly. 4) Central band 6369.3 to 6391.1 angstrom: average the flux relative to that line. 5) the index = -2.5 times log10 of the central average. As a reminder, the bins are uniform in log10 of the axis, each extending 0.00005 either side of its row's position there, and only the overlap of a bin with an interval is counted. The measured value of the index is -0.03 mag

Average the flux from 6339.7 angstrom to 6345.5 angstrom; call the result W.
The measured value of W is 4.43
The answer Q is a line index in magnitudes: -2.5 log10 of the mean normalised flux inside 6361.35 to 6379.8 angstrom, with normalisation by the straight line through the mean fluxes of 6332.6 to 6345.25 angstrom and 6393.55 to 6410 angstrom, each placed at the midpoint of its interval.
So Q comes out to -0.05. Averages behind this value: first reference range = 4.24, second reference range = 4.21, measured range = 4.42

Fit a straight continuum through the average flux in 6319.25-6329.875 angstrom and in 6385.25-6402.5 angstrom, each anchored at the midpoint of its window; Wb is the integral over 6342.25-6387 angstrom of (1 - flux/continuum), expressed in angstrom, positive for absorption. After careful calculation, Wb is -1.9 angstrom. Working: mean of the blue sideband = 4.33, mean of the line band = 4.41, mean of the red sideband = 4.16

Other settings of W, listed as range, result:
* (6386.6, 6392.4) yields 4.25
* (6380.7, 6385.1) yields 4.19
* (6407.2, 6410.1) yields 4.33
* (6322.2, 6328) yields 4.35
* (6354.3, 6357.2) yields 4.43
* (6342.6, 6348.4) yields 4.43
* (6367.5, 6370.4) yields 4.34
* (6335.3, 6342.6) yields 4.23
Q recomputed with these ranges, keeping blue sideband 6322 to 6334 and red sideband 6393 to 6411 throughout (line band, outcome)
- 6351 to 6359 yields -0.060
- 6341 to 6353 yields -0.061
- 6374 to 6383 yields -0.033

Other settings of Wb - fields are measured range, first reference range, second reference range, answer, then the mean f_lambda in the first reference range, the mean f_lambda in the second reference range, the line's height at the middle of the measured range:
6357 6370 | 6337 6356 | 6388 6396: -0.2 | 4.44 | 4.14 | 4.33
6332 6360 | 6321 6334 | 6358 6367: -0.2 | 4.29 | 4.39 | 4.34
